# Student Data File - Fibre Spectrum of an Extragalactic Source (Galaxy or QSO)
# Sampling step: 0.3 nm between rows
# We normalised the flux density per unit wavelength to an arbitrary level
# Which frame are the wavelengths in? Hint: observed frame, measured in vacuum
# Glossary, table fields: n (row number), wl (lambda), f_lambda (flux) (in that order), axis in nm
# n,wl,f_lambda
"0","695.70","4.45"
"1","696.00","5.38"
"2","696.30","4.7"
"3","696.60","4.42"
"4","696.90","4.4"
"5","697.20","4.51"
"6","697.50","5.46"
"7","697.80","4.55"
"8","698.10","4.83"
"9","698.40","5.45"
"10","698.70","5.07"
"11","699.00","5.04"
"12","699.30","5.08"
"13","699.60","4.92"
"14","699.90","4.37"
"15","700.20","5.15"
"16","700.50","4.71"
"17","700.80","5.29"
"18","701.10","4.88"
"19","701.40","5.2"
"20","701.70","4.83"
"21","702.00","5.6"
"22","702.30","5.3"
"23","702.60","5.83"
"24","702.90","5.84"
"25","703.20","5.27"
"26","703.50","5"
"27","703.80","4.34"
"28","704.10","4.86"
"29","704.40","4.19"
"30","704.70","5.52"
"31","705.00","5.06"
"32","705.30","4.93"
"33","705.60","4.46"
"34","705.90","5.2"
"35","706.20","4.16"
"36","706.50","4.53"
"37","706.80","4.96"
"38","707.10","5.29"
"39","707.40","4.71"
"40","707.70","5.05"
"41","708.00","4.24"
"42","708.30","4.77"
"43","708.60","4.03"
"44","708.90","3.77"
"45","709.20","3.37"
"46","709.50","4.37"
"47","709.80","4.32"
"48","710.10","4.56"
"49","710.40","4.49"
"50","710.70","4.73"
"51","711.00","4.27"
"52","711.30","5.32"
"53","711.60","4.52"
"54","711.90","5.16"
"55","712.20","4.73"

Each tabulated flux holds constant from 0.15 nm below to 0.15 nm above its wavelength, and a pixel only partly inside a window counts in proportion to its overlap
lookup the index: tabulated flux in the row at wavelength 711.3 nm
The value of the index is 5.32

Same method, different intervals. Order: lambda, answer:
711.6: 4.52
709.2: 3.37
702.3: 5.3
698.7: 5.07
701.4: 5.2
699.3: 5.08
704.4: 4.19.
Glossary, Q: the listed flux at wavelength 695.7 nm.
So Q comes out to 4.45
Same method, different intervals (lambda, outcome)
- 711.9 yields 5.16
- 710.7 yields 4.73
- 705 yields 5.06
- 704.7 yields 5.52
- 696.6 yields 4.42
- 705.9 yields 5.2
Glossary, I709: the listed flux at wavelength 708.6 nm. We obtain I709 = 4.03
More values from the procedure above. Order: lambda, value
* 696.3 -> 4.7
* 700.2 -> 5.15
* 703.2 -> 5.27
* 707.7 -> 5.05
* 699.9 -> 4.37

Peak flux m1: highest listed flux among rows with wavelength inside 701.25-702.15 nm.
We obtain 5.6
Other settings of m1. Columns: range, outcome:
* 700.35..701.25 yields 5.29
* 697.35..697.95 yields 5.46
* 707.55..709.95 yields 5.05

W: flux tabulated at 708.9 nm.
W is 3.77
